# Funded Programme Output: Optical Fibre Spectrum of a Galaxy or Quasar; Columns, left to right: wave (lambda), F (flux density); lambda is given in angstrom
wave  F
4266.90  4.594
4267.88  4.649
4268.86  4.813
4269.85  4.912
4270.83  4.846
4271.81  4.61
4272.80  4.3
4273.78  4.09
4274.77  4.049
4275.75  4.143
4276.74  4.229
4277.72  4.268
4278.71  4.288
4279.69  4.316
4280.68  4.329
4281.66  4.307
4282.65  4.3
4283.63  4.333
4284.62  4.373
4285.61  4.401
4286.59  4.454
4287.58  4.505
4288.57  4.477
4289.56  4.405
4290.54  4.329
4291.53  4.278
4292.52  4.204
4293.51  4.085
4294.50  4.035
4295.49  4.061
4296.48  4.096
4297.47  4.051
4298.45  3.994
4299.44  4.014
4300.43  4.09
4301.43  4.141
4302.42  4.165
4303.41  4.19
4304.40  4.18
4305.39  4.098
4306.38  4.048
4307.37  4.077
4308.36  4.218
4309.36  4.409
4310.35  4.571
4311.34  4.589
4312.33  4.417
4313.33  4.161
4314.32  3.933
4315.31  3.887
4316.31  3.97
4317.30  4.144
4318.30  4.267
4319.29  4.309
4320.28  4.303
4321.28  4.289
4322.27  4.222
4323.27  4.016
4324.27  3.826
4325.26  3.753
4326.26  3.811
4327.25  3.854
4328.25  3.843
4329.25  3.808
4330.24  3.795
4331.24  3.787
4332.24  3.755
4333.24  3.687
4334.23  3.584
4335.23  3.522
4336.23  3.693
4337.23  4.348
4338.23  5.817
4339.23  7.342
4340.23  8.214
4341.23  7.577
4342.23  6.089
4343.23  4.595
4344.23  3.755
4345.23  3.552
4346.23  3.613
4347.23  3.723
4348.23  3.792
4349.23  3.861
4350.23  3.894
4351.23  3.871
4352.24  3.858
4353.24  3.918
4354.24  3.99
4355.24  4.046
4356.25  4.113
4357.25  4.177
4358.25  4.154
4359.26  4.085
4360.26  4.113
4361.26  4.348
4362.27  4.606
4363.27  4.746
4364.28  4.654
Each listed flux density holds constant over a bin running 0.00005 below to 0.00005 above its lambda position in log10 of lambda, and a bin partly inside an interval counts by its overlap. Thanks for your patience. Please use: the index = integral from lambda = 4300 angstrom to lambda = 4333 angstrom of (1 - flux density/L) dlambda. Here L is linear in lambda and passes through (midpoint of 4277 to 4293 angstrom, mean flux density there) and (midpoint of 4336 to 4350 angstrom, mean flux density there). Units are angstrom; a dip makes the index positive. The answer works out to 4.3 angstrom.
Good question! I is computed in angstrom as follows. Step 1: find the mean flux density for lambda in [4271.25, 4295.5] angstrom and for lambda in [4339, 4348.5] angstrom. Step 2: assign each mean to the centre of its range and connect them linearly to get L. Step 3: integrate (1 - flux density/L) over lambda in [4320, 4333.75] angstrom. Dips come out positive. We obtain 2.89 angstrom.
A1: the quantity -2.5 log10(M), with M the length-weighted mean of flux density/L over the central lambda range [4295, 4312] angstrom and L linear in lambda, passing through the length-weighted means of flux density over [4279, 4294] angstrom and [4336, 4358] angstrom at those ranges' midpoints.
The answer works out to 0.061 mag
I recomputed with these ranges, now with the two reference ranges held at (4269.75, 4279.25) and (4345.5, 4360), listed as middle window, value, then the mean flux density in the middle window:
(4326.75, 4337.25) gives 0.7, 3.76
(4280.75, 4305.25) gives 0.2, 4.23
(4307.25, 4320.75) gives -0.3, 4.24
